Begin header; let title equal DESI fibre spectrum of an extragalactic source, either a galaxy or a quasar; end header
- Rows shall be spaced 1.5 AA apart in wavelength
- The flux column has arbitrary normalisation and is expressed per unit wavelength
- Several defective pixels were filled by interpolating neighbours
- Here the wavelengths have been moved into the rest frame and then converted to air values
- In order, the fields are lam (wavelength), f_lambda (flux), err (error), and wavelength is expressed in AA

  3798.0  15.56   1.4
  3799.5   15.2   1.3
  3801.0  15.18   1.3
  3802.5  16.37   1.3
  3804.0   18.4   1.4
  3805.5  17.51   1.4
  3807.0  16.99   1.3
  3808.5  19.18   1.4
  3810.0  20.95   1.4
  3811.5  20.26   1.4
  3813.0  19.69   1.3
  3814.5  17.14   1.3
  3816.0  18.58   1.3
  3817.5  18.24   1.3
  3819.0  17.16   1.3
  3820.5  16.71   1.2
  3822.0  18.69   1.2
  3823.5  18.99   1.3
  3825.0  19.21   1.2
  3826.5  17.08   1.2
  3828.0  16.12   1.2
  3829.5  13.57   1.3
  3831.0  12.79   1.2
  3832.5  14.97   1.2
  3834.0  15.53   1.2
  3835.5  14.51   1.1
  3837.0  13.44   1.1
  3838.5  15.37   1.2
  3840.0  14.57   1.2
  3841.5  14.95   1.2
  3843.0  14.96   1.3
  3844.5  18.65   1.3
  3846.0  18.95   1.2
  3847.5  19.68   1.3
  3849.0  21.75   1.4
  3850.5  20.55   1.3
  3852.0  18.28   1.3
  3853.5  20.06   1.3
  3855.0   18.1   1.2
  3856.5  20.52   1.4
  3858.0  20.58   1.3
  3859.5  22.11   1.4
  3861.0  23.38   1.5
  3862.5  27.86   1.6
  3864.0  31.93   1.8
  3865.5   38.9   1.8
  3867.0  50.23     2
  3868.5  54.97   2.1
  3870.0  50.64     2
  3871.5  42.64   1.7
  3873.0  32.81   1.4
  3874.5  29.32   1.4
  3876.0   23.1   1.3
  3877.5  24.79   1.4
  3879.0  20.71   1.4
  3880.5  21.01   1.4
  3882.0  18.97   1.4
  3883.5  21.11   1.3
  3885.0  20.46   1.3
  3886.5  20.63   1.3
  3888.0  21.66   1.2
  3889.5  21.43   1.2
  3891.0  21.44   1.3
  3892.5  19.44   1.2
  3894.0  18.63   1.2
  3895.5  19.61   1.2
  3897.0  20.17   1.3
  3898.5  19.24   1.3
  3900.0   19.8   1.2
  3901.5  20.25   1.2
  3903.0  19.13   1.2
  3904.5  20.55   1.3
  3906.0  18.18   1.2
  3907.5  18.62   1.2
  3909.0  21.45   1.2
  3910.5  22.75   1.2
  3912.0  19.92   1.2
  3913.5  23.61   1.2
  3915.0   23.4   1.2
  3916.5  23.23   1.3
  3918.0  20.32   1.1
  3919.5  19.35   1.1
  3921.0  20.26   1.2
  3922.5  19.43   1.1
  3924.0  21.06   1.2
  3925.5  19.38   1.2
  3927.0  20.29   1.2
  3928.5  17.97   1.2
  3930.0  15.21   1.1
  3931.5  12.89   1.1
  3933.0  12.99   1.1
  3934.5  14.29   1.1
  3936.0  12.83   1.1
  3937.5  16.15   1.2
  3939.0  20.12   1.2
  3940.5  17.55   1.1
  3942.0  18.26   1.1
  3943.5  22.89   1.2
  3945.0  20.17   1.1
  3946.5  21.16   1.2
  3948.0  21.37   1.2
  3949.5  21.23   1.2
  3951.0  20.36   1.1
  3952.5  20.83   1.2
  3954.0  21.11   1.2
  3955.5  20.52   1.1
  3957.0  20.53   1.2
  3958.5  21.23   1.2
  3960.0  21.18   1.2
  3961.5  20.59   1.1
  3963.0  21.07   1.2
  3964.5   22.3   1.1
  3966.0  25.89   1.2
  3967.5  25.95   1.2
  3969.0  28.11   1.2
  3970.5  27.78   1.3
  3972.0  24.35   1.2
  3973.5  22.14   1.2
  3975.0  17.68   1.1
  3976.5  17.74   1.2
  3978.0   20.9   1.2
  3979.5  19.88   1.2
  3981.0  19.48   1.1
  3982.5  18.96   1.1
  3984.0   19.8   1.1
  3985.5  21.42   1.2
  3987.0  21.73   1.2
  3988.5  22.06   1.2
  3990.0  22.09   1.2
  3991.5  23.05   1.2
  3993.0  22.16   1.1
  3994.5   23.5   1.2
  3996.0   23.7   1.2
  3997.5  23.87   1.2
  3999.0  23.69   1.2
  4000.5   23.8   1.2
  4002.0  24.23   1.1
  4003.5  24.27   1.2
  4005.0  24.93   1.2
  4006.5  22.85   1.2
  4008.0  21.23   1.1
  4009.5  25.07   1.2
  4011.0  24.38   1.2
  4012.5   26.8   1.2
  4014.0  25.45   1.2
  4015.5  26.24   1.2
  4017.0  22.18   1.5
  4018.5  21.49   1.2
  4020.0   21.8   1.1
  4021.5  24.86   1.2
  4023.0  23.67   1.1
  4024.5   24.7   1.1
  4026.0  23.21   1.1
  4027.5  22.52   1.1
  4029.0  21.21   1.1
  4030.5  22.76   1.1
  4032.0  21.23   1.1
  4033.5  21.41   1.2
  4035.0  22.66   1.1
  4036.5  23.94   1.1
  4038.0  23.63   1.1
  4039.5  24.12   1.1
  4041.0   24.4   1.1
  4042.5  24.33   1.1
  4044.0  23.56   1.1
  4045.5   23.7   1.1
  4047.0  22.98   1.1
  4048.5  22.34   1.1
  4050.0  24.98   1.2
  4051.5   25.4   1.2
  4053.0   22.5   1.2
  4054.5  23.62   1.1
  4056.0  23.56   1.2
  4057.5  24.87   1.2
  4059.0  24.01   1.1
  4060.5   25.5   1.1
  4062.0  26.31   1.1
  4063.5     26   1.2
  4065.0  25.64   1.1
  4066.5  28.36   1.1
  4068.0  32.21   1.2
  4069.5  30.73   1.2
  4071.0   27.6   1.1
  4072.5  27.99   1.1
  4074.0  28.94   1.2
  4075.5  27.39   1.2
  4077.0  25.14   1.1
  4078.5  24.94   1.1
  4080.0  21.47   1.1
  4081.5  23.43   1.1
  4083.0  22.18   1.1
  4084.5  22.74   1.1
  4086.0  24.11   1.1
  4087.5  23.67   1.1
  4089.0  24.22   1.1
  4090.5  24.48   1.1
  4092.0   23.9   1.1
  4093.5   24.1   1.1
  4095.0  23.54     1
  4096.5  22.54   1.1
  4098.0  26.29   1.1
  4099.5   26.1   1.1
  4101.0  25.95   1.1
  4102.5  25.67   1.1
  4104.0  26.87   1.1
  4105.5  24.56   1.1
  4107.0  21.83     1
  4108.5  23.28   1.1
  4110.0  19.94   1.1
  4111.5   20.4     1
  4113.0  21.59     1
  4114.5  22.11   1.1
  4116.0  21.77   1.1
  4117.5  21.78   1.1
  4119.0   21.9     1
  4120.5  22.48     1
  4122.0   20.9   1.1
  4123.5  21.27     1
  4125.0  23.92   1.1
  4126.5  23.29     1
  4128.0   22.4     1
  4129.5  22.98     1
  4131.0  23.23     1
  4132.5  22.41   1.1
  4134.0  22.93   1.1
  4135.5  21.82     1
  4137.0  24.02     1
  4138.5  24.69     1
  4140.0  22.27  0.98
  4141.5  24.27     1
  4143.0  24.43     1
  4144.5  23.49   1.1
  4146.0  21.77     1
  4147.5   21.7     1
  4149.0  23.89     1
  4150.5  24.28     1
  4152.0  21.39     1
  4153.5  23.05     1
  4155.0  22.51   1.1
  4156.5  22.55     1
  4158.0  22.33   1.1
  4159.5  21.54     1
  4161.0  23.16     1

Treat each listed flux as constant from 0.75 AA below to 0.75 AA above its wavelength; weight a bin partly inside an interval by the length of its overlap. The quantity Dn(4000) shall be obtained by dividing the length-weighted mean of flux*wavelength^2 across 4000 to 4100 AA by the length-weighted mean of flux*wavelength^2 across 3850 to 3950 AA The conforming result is 1.17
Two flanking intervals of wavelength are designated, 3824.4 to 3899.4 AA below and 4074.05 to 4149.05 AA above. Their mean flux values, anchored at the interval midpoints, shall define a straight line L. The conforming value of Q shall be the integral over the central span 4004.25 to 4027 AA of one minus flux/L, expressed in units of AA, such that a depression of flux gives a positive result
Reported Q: -0.8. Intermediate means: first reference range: 22.6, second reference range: 23.4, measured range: 23.9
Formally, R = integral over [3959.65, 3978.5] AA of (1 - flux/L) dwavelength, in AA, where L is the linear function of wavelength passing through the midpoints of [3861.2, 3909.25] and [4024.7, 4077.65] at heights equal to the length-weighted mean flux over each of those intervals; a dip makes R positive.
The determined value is 1.9 AA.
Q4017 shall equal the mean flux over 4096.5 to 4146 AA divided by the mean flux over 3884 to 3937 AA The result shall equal 1.19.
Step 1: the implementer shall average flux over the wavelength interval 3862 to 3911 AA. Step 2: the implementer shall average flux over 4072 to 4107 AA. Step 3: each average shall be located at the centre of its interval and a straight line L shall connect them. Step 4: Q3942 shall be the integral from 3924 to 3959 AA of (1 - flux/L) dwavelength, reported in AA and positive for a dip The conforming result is 9.4 AA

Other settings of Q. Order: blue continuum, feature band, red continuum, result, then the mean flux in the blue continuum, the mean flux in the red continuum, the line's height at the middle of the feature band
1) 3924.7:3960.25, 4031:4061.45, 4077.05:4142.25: -3.0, 18.7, 23.2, 21.5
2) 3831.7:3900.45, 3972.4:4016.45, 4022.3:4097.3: 2.8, 23.3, 24.5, 24.1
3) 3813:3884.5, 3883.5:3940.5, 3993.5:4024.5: 9.0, 22.4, 23.9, 23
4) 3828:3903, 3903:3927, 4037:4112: 2.6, 22.7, 24.7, 23.2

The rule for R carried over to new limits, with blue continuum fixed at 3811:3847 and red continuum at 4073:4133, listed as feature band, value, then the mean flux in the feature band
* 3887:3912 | -2.33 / 20.1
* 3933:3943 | 1.53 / 16.4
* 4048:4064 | -1.52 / 24.5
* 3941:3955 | -0.79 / 20.8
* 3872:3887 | -4.81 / 23.7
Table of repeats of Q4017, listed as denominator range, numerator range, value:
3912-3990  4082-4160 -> 1.13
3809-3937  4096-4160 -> 1.09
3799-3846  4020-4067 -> 1.42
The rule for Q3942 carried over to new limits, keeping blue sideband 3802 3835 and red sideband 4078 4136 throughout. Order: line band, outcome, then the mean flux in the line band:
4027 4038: -0.3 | 22.3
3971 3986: 0.2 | 20.3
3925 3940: 2.7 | 16.2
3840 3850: 0.0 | 17.9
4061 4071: -2.6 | 28.1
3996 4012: -2.1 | 23.9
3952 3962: -0.3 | 20.9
